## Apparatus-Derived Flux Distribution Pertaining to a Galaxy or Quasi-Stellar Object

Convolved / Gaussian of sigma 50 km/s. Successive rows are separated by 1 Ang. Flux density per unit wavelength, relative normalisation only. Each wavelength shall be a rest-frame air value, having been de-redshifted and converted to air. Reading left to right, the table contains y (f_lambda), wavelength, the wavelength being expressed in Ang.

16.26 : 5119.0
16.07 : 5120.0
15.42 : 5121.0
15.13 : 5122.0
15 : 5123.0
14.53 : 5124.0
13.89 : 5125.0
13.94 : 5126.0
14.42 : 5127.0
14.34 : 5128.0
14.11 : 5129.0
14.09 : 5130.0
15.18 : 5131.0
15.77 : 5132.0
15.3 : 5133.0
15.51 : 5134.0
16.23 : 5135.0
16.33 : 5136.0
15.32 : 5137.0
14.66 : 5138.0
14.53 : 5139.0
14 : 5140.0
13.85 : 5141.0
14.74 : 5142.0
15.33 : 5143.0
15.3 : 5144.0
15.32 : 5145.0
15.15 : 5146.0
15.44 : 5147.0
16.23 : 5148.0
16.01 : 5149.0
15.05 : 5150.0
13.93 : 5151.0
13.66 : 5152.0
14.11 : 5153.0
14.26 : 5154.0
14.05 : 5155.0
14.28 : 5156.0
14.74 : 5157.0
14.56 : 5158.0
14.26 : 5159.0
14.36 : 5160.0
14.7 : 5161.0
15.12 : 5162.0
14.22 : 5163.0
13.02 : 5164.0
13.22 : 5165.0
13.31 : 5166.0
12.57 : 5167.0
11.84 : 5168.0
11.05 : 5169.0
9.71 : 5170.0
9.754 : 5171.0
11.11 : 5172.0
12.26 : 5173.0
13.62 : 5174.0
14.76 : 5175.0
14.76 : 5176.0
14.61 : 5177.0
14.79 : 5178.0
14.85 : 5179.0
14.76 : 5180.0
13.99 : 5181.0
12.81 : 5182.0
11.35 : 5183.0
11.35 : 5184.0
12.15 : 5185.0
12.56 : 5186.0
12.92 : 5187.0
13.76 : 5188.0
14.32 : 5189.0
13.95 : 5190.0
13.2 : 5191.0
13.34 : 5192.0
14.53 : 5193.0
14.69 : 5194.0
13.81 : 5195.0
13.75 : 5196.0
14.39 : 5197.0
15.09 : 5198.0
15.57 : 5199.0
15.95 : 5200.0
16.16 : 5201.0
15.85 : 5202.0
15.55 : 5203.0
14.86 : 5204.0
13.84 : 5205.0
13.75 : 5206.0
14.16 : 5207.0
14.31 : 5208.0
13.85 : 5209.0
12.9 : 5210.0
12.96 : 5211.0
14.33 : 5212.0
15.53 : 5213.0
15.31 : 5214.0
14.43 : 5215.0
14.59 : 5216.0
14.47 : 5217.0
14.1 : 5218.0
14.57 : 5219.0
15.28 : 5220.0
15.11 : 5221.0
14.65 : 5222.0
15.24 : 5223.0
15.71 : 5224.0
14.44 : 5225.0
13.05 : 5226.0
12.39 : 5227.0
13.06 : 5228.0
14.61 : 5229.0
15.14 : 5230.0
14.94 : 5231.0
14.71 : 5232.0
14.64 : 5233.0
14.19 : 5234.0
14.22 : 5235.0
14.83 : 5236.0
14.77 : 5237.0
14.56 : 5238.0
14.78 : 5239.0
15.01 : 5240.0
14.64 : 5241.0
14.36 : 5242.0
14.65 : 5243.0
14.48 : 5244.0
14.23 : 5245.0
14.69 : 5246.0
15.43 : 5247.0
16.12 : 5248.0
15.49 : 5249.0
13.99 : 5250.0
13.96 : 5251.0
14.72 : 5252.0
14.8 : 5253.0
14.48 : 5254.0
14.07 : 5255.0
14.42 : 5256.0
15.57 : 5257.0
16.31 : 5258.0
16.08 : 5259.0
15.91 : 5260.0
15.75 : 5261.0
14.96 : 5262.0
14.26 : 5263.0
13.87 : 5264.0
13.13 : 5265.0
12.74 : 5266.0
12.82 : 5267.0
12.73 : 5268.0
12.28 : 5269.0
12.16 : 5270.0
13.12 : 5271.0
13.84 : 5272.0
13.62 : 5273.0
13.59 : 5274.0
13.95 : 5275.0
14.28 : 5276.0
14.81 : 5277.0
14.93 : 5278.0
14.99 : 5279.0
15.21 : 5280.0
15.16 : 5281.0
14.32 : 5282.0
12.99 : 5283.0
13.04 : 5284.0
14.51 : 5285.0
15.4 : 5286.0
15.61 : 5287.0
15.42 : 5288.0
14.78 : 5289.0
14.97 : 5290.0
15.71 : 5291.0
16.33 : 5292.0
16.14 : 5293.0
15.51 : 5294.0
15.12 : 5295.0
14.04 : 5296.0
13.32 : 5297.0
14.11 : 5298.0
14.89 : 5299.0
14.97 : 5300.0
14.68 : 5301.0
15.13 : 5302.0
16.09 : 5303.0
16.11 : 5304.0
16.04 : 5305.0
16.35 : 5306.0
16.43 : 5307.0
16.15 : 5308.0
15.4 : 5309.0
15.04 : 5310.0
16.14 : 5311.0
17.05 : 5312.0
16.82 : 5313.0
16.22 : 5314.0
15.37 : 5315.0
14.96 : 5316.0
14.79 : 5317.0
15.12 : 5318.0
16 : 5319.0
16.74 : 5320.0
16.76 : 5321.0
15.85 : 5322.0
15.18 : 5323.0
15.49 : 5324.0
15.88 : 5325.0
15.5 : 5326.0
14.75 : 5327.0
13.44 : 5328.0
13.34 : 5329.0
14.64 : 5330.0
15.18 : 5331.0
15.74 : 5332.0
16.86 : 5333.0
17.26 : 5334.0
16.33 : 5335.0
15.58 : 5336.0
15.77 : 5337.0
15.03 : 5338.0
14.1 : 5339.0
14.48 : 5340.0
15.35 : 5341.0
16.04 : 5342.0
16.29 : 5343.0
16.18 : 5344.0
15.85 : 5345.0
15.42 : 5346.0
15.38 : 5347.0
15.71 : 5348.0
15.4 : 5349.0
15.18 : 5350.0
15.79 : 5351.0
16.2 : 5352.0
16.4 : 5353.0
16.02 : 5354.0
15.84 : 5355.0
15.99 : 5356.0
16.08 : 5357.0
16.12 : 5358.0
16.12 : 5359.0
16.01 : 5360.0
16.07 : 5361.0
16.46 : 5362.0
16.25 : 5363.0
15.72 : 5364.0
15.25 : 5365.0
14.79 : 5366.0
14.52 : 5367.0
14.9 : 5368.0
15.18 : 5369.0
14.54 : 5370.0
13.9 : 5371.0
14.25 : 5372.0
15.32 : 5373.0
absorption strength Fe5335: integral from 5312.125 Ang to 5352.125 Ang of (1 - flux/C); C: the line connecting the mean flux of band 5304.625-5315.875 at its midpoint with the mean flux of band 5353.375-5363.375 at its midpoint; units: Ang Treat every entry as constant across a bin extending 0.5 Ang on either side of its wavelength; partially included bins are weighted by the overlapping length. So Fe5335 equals 1.3 Ang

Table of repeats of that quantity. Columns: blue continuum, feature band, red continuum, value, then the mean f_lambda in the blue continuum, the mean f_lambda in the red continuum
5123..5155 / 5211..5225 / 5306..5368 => 0.36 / 14.8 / 15.7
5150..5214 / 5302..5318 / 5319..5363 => -0.59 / 13.8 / 15.7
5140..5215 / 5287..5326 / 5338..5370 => -0.95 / 14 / 15.6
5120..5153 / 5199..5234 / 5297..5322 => 1.66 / 14.9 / 15.7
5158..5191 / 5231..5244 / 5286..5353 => -0.38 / 13.2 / 15.5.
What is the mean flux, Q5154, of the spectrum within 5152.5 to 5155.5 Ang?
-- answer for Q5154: 14.1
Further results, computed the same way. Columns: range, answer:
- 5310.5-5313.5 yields 16.7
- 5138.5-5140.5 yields 14.3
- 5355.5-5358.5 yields 16.1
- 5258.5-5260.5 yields 16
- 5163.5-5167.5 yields 13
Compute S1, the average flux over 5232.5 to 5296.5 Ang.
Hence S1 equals 14.6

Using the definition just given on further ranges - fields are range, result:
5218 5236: 14.5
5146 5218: 13.9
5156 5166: 14.2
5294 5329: 15.4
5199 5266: 14.6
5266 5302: 14.4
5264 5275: 13.1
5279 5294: 15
